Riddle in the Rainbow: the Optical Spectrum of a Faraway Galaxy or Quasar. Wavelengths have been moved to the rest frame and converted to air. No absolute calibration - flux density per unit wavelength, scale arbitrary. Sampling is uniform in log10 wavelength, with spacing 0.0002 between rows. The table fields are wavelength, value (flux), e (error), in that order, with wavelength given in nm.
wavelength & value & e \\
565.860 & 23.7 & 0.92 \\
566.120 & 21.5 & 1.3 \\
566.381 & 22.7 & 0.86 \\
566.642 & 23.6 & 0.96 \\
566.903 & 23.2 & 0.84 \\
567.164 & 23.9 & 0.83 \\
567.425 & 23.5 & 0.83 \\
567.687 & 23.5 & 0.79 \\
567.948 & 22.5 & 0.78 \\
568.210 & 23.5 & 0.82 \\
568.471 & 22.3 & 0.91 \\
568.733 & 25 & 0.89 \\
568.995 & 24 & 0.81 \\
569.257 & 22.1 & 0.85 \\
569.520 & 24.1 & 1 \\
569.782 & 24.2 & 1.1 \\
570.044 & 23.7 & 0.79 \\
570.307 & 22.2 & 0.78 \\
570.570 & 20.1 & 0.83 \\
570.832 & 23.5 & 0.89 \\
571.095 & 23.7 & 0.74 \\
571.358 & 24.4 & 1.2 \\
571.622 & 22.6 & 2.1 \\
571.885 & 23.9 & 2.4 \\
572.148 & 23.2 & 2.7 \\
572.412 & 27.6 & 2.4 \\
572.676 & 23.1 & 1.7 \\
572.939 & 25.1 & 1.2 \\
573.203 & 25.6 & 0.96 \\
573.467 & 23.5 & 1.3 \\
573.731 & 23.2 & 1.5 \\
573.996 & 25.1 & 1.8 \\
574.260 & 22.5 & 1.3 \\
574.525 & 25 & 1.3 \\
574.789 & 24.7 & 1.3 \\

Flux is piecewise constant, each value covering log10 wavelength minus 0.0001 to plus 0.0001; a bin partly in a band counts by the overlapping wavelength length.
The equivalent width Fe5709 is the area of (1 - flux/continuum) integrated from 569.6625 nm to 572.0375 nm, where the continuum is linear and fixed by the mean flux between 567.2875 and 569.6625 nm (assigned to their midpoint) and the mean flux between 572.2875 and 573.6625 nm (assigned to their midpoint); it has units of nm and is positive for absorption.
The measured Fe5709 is 0.10 nm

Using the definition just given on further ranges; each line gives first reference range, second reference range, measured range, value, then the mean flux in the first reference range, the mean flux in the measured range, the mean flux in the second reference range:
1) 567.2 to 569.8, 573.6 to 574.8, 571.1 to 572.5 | -0.02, 23.5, 24.2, 24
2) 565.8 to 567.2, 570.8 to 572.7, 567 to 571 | 0.05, 23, 23.2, 24.1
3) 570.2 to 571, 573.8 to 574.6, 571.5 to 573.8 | -0.11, 22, 24.2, 24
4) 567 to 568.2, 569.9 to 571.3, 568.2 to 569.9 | -0.04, 23.4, 23.6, 22.8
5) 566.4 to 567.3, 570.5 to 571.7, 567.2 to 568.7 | 0.01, 23.5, 23.2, 23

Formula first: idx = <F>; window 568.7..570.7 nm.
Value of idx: 23.1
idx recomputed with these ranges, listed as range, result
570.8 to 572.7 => 24.1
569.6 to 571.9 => 23.1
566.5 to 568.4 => 23.4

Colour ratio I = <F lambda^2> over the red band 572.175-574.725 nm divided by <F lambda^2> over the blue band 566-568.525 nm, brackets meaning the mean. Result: 1.1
